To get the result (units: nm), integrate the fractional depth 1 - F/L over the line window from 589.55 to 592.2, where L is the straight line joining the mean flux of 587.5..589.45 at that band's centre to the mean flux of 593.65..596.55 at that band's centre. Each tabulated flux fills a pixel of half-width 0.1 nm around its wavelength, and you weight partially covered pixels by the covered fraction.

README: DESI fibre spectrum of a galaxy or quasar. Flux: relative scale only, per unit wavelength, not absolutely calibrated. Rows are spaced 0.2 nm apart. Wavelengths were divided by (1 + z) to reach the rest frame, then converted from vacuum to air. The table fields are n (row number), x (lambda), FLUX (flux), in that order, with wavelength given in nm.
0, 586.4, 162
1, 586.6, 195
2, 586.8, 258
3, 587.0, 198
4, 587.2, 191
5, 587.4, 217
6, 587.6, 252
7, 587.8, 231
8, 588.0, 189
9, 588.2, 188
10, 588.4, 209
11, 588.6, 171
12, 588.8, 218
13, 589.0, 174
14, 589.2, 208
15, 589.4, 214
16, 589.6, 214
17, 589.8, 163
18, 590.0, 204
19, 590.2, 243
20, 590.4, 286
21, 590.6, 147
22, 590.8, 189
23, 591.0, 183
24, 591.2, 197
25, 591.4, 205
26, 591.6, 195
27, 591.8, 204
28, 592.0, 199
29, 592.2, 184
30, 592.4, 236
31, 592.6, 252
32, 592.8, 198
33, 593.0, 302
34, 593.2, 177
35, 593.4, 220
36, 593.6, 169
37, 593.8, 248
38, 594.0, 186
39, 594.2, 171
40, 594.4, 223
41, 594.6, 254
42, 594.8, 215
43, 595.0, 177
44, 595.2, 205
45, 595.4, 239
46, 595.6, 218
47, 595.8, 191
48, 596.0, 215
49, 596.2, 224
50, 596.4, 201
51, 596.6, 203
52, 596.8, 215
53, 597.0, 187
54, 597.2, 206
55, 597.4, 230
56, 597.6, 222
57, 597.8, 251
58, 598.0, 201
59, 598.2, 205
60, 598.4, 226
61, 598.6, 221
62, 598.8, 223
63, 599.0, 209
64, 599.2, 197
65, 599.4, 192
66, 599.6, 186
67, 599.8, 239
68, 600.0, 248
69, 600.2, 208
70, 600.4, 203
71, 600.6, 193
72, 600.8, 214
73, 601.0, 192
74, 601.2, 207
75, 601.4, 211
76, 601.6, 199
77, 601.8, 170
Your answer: 0.08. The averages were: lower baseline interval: 205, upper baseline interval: 211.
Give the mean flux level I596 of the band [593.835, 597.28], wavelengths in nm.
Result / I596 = 208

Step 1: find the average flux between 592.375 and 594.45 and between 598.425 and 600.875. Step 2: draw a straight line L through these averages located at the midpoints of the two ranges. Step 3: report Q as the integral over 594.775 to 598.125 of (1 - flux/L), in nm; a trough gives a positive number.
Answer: 0.03 nm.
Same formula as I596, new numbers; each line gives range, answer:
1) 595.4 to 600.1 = 214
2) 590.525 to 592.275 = 190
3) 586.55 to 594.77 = 209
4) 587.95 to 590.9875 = 201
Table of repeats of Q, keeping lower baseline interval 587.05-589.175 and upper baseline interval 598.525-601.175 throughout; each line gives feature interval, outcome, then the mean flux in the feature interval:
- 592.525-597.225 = -0.12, 212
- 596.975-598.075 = -0.05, 218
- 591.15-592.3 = 0.05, 197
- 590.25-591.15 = 0.01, 203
